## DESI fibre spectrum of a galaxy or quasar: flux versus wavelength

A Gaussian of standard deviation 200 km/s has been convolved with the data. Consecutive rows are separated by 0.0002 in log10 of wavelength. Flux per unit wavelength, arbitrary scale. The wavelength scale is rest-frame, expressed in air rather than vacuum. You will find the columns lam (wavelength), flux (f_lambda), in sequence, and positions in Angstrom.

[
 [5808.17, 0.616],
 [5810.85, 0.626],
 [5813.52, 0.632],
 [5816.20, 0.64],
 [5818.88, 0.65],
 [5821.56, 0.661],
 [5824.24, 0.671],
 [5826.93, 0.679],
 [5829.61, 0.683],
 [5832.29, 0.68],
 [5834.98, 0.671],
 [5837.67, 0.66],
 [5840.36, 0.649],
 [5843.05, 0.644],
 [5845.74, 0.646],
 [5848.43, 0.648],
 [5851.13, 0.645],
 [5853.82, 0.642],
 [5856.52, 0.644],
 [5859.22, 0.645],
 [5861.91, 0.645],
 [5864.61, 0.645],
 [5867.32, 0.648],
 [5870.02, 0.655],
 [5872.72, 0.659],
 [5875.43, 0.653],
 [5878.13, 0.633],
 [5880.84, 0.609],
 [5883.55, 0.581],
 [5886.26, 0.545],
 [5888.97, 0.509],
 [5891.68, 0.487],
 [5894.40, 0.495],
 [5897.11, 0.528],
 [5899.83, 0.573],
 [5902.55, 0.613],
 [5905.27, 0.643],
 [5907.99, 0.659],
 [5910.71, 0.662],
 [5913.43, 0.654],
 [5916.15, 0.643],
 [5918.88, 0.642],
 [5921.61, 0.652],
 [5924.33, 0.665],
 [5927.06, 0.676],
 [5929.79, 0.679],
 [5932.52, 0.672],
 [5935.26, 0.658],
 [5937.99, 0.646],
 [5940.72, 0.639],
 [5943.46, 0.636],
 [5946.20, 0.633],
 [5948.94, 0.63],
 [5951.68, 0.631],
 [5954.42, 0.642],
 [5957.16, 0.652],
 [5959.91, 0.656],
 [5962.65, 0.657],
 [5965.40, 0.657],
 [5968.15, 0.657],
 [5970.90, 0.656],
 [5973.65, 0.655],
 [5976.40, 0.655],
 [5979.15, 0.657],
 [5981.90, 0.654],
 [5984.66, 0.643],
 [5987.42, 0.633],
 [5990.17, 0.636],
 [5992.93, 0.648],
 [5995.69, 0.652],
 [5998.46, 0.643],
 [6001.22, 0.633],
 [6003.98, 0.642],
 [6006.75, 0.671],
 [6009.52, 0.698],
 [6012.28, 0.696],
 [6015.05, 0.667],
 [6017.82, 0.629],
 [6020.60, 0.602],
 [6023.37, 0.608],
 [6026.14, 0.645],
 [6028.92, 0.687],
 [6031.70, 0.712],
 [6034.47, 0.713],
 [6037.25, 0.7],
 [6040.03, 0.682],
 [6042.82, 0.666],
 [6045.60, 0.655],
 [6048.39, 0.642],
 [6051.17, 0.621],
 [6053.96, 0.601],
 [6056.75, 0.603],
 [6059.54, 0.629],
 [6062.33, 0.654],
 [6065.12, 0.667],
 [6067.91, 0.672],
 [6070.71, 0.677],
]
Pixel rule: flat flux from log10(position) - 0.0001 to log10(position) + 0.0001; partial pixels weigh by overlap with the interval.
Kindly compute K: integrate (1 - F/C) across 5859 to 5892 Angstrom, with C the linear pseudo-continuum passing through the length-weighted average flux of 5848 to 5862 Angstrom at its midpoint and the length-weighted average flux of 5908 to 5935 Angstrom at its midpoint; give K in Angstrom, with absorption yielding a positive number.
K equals 1.94 Angstrom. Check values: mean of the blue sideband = 0.645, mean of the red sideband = 0.66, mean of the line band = 0.611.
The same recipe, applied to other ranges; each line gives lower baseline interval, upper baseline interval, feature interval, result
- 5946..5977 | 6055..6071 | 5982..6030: -0.1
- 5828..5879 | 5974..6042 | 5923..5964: 0.3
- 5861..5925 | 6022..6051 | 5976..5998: 0.1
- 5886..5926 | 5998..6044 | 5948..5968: -0.6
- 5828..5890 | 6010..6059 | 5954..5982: -0.3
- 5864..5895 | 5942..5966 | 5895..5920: -0.3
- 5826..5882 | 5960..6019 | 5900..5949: 0.3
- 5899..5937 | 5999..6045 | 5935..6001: 1.1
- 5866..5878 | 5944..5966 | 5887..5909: 3.0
